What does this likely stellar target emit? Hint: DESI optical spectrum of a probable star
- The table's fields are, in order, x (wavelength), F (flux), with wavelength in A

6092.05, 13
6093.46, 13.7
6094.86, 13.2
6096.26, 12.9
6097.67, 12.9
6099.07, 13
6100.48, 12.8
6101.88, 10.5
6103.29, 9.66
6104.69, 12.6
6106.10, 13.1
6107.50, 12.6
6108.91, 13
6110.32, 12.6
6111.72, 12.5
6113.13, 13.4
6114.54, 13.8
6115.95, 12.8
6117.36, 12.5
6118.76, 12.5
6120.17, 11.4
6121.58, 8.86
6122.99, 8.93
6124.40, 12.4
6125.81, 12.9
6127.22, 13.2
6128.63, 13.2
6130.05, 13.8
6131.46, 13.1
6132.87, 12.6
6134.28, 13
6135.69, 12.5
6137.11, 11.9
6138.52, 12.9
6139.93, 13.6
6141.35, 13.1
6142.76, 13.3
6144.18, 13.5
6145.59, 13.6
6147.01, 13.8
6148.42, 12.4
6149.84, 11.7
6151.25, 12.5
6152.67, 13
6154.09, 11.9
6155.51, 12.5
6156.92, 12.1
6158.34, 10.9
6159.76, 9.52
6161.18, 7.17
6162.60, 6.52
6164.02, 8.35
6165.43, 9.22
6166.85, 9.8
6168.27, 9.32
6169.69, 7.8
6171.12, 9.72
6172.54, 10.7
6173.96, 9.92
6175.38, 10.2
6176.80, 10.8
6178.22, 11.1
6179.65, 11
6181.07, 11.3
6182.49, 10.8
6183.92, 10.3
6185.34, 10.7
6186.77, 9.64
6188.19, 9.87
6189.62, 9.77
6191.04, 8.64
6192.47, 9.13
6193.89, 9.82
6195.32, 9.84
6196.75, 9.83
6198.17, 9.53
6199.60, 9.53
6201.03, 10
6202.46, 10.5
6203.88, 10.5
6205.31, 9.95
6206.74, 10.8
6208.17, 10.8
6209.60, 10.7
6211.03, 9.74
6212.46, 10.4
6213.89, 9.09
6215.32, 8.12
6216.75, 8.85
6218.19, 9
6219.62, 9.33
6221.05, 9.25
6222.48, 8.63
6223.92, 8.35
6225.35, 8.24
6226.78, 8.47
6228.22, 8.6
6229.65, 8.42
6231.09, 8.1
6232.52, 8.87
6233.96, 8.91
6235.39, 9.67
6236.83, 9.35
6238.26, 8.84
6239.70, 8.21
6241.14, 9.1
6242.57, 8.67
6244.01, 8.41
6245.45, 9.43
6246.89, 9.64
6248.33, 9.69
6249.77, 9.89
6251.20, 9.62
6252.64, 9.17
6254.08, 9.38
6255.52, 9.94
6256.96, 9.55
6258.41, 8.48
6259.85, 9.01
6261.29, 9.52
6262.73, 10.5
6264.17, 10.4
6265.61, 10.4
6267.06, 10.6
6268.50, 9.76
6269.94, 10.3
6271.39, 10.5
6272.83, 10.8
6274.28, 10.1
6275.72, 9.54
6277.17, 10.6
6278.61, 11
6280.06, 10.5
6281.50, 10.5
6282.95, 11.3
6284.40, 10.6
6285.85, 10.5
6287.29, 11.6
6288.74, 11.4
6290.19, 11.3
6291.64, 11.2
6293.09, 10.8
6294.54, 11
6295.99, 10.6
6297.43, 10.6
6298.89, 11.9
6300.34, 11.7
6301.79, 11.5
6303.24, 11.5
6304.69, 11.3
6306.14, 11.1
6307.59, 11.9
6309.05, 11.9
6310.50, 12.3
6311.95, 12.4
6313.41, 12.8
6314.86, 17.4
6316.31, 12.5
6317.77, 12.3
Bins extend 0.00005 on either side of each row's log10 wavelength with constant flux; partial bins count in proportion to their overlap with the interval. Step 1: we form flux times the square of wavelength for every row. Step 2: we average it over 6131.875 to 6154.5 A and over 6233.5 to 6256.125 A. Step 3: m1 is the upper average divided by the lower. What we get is 0.74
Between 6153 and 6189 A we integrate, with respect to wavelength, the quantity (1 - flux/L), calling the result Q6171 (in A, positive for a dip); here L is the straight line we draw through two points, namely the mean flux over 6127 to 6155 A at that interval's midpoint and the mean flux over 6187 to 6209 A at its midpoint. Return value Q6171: 3.9 A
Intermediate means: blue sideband 12.9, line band 10.1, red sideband 9.9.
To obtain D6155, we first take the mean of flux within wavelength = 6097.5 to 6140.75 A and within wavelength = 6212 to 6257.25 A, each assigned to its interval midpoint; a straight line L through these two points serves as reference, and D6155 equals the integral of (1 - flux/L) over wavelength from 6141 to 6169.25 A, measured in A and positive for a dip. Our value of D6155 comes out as 0.6 A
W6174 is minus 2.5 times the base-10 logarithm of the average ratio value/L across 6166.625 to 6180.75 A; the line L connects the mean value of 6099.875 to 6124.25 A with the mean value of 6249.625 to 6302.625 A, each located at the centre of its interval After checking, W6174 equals 0.13 mag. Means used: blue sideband 12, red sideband 10.4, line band 10.1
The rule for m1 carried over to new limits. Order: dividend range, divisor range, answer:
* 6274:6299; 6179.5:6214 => 1.10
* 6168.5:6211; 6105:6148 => 0.81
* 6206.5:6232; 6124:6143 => 0.72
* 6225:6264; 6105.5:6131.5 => 0.76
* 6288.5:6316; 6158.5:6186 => 1.27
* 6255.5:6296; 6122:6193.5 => 0.97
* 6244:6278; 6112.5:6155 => 0.81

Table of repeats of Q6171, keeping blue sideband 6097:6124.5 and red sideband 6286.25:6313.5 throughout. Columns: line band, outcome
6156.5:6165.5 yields 2.2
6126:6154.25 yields -2.3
